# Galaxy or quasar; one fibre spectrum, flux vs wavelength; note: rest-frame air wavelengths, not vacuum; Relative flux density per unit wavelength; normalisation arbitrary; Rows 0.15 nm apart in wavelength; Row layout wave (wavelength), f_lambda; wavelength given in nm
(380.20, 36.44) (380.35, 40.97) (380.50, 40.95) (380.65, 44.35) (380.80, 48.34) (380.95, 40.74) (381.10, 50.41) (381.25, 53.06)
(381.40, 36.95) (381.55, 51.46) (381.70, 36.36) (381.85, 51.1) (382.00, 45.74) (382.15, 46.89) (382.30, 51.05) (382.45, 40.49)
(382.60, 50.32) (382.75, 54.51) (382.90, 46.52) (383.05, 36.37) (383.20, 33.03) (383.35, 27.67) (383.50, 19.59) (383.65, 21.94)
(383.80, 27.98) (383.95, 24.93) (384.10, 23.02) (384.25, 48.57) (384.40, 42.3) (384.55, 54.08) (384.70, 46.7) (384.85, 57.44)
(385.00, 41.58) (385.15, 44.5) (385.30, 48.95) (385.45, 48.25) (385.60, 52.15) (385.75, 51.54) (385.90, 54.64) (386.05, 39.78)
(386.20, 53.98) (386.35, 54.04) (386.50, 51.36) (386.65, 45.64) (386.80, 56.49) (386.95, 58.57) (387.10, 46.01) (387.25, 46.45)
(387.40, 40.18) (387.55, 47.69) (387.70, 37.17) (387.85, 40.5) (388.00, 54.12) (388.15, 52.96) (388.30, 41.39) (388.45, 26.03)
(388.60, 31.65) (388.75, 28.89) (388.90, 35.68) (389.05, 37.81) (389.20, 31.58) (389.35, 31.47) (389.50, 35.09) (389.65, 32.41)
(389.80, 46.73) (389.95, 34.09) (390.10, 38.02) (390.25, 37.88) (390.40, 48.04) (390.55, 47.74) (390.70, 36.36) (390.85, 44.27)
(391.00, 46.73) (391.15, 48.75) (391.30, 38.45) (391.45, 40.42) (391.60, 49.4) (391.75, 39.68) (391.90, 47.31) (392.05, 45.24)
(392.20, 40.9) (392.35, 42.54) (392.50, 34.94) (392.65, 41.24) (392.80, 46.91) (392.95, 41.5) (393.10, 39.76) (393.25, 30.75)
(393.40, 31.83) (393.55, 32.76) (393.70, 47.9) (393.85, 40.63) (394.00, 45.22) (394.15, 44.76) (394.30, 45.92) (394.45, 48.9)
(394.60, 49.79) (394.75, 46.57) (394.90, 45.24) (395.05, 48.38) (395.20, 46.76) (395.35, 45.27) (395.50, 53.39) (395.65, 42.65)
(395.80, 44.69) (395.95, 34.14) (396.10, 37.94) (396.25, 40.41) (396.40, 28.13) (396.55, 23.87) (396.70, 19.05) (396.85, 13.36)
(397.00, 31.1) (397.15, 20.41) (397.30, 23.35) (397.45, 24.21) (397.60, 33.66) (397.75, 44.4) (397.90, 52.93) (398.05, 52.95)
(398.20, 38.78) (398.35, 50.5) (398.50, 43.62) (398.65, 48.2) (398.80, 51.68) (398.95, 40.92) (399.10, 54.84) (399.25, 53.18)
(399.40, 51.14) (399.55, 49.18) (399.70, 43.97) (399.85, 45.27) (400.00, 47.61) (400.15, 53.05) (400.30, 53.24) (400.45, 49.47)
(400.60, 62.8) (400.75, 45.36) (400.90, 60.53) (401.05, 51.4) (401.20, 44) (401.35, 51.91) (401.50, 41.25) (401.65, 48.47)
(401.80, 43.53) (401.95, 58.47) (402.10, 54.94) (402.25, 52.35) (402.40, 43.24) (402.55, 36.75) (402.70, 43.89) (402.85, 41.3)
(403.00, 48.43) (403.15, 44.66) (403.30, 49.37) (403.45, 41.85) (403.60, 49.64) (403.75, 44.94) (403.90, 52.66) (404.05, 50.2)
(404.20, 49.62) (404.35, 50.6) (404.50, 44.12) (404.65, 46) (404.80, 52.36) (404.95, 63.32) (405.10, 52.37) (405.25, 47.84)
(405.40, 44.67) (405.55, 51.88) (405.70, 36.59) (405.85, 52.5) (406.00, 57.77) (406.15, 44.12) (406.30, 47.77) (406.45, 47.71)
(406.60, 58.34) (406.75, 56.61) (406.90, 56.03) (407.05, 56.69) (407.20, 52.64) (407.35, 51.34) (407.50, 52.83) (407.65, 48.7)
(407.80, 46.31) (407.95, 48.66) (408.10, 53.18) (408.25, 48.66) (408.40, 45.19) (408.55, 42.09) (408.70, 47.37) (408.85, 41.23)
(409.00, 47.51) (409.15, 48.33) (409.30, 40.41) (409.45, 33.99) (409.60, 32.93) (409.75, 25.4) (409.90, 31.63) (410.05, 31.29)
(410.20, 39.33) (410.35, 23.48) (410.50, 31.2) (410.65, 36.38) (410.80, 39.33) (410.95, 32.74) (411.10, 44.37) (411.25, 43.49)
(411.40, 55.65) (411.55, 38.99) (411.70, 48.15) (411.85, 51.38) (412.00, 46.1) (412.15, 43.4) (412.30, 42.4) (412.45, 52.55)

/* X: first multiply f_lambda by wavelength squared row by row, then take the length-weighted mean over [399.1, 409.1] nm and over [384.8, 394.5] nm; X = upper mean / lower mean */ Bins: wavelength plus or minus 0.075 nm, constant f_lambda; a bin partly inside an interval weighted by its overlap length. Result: 1.23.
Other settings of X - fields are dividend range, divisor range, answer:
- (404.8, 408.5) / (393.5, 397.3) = 1.39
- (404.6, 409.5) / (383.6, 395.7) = 1.25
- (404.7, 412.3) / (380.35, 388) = 1.16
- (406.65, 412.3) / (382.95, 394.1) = 1.17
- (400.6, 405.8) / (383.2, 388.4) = 1.20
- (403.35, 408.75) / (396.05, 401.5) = 1.21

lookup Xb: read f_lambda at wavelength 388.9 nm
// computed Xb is 35.68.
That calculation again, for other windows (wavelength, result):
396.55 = 23.87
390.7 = 36.36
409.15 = 48.33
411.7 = 48.15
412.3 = 42.4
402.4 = 43.24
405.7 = 36.59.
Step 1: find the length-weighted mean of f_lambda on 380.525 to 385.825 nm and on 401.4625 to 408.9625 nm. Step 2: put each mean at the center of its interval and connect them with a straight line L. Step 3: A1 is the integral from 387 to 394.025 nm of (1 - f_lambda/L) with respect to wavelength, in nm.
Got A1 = 0.67 nm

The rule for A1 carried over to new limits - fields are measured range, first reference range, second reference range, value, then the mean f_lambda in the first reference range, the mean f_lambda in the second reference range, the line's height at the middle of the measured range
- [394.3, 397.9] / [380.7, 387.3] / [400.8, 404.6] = 0.72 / 44.6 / 47.9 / 46.7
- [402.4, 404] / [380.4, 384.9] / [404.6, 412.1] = -0.02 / 41.7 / 45.4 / 44.7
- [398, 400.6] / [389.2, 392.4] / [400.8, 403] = -0.15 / 41.3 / 48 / 46.4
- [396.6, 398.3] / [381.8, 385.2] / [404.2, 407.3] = 0.53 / 40.6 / 51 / 47.1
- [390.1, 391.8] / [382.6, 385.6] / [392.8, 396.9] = -0.14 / 40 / 39.9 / 39.9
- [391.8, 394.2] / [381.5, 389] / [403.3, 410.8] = 0.19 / 43.3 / 46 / 44.3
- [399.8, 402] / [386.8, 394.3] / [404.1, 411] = -0.33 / 41.2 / 45.5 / 43.8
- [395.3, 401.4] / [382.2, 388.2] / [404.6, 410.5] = 0.35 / 44.3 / 46.1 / 45.4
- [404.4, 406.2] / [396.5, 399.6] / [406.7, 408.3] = -0.02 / 39.2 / 51.9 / 49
